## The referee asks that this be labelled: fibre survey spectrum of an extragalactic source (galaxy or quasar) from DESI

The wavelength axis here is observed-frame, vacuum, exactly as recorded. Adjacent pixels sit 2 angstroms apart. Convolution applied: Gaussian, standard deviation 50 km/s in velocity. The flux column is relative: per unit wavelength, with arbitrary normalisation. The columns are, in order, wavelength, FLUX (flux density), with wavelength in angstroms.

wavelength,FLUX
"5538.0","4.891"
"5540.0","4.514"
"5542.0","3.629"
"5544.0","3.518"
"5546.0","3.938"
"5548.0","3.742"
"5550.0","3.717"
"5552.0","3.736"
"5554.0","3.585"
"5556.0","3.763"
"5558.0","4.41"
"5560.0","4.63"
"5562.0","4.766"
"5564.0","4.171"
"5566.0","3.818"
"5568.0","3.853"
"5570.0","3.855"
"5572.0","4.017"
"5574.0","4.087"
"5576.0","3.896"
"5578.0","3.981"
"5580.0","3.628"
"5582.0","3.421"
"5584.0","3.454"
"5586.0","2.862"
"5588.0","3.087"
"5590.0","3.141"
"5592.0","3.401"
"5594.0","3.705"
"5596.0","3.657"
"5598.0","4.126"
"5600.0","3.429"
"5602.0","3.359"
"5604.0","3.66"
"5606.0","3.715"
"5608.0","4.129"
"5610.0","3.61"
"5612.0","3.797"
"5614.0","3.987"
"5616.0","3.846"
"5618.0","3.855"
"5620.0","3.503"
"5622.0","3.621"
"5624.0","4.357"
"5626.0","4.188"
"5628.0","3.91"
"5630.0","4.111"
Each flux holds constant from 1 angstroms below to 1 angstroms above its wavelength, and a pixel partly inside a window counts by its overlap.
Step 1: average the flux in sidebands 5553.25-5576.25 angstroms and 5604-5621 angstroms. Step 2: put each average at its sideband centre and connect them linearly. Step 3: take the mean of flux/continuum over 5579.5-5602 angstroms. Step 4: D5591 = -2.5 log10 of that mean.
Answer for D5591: 0.14 mag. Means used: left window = 4.08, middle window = 3.44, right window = 3.8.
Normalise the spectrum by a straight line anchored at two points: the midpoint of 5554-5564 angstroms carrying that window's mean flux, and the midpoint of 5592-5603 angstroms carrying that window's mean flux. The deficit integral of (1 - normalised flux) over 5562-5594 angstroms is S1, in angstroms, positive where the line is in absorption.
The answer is 2.3 angstroms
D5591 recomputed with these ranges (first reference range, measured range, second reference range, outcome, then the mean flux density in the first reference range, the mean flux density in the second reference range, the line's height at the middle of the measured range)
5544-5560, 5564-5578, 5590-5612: -0.04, 3.87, 3.66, 3.79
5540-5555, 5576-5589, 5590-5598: 0.06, 3.75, 3.6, 3.64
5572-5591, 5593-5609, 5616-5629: 0.00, 3.53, 3.9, 3.71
